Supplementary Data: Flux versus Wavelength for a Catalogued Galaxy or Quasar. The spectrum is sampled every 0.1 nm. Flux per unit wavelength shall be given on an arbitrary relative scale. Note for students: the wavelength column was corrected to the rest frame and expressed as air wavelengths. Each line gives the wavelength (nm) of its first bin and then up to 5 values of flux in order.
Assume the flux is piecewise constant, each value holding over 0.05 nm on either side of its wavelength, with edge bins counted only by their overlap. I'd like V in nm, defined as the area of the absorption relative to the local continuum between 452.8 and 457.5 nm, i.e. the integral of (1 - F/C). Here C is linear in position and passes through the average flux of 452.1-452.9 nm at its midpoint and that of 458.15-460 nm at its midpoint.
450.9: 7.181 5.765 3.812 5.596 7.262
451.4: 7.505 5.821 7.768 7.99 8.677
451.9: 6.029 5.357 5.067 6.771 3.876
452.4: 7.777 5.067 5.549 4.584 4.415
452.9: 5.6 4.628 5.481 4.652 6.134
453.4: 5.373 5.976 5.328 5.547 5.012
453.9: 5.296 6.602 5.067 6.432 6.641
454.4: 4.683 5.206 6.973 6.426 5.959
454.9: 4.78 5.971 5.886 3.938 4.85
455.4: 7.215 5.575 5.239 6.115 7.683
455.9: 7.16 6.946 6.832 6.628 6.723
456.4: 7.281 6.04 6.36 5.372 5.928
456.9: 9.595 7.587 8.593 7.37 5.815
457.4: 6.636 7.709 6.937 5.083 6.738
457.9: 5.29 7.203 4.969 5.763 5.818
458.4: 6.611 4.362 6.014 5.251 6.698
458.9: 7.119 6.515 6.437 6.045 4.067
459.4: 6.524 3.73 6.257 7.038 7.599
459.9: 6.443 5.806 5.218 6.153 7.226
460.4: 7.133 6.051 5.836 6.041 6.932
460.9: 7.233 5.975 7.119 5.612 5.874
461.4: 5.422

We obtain -0.366 nm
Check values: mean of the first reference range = 5.42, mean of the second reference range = 6.01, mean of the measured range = 6.11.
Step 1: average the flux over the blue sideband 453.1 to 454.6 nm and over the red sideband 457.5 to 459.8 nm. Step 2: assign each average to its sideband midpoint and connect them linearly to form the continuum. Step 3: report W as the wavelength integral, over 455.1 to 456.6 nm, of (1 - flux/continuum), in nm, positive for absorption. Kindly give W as -0.133 nm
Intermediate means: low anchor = 5.61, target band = 6.29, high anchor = 6.01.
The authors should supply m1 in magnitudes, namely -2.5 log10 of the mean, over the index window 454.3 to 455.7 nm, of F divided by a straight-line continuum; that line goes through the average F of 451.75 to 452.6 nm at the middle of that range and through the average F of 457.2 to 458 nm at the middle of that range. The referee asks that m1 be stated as 0.11 mag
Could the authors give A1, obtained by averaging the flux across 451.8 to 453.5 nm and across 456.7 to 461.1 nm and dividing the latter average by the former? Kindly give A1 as 1.2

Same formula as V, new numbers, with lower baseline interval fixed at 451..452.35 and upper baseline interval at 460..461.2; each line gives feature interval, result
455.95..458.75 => -0.06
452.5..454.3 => 0.25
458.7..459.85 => 0.04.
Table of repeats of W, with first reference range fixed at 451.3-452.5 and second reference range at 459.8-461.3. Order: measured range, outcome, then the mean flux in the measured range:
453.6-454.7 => 0.128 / 5.76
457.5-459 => 0.083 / 6.06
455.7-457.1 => -0.108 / 6.96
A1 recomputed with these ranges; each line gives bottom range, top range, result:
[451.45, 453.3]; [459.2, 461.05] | 1.06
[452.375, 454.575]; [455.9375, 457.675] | 1.26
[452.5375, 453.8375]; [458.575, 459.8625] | 1.16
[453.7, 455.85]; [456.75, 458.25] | 1.17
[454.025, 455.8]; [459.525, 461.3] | 1.11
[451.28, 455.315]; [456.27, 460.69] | 1.09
